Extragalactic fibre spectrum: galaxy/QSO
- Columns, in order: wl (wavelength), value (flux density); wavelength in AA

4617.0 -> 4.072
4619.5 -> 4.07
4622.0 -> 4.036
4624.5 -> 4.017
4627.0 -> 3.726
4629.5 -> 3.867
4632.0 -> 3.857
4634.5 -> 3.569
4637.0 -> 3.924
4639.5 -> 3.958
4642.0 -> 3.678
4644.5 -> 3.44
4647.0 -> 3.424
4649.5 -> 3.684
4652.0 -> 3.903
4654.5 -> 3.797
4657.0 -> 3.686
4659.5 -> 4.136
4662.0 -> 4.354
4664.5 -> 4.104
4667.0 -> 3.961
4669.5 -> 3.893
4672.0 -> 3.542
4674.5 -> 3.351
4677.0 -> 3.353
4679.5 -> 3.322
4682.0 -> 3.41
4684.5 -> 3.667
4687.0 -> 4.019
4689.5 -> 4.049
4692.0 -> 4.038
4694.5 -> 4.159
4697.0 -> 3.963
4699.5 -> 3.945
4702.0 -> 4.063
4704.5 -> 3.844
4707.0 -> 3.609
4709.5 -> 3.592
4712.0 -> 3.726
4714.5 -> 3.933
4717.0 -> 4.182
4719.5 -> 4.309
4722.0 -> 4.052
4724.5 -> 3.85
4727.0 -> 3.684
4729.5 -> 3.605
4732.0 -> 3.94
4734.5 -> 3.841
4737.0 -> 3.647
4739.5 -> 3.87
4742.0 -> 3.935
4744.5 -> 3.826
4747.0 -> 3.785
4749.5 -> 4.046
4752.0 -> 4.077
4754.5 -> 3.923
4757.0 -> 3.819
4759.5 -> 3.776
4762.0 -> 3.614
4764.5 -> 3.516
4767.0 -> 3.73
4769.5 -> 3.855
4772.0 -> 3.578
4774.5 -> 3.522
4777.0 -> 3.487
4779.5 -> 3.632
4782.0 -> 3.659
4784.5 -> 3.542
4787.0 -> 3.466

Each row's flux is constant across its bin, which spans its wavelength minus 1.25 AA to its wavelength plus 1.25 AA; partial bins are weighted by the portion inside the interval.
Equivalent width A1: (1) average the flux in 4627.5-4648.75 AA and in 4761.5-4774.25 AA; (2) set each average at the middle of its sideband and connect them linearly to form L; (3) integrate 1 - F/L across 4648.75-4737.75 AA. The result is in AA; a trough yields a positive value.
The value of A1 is -3.7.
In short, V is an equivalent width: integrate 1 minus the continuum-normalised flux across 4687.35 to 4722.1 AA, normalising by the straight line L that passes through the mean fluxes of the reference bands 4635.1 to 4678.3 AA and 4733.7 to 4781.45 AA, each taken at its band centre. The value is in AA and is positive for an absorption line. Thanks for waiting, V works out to -1.79 AA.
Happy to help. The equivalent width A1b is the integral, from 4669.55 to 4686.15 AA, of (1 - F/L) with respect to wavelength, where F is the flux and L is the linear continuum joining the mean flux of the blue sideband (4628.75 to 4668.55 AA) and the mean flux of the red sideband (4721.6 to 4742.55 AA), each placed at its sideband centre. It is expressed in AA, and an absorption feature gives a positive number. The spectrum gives 1.5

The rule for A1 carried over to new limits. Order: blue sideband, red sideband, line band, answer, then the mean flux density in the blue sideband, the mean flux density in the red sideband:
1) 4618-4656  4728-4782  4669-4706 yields 0.10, 3.8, 3.76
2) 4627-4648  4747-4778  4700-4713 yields -0.15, 3.72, 3.75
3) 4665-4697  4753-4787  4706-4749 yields -1.72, 3.75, 3.66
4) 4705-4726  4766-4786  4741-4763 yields -0.80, 3.9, 3.62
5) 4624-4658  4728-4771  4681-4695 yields -0.41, 3.75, 3.81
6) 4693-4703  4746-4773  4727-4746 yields 0.40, 4.03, 3.79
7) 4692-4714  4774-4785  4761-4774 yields -0.11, 3.87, 3.57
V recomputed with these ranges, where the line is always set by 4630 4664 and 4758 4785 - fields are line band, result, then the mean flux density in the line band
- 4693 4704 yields -0.84 AA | 4.02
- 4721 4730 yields -0.27 AA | 3.81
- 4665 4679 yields 0.53 AA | 3.63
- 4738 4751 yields -0.78 AA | 3.89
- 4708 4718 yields -0.35 AA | 3.84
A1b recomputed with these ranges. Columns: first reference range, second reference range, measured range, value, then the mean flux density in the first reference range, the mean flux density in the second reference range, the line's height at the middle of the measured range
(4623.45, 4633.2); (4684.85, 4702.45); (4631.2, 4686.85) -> 2.8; 3.86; 4.01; 3.93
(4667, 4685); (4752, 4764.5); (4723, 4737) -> -0.3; 3.53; 3.79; 3.7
